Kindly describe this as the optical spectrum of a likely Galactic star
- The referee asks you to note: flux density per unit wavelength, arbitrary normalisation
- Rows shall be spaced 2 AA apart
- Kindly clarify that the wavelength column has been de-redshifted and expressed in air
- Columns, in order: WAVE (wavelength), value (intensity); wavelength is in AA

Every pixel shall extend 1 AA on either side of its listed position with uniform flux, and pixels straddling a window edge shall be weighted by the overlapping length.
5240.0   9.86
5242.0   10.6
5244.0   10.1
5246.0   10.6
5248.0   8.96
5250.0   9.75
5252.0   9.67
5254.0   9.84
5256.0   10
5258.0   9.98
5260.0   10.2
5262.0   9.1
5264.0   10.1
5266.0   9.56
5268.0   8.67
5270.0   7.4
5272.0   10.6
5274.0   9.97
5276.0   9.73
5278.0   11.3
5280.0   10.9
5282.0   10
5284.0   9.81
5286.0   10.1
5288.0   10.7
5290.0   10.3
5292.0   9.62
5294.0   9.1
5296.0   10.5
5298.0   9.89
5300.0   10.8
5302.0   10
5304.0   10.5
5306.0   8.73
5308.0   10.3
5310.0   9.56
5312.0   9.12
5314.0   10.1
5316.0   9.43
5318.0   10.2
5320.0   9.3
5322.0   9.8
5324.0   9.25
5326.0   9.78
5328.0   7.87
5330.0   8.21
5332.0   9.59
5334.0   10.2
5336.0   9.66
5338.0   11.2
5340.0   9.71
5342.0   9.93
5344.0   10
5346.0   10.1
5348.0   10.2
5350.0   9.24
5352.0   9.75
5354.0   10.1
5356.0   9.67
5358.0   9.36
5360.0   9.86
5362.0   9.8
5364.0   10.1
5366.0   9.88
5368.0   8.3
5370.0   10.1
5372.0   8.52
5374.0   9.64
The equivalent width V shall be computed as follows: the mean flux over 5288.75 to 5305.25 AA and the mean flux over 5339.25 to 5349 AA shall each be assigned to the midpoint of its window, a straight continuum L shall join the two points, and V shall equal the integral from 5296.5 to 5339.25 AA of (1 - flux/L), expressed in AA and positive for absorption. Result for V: 1.5 AA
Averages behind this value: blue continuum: 10.1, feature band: 9.7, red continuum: 10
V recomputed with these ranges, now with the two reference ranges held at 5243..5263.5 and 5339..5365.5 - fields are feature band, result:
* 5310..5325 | 0.4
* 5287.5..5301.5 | -0.4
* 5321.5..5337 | 0.9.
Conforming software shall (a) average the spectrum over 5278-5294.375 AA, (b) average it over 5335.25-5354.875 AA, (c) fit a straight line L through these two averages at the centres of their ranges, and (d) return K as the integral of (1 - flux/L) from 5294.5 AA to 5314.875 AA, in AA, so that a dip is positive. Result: 0.39 AA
